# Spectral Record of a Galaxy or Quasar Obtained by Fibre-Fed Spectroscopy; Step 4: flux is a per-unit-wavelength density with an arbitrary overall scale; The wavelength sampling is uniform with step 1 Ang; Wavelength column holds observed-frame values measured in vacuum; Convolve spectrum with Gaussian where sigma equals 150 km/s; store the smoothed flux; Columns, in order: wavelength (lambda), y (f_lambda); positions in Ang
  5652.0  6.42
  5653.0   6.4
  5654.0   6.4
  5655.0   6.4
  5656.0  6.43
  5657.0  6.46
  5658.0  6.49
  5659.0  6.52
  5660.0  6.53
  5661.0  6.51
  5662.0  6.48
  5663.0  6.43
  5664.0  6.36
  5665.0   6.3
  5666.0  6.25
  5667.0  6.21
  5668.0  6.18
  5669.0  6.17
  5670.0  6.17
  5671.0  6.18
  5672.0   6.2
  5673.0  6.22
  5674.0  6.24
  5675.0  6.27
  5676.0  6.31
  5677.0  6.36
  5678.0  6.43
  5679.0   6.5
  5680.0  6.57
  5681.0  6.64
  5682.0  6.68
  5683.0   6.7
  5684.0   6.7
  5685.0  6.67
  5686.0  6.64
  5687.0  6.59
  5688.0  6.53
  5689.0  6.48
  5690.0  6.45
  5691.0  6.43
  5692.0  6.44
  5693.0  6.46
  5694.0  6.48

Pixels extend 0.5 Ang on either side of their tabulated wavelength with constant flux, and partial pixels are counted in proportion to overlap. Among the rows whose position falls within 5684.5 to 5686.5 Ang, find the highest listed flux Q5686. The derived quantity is 6.67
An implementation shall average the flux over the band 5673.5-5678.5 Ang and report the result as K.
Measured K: 6.32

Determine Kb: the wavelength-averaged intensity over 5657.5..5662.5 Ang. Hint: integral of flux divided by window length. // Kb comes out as 6.51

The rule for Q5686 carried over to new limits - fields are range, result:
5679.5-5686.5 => 6.7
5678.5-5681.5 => 6.64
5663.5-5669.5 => 6.36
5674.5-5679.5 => 6.5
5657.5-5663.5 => 6.53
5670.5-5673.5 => 6.22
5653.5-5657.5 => 6.46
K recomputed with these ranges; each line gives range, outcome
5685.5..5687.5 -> 6.62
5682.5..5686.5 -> 6.68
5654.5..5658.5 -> 6.45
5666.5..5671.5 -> 6.18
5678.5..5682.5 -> 6.6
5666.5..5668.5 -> 6.2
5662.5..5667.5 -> 6.31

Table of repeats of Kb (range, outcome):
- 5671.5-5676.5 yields 6.25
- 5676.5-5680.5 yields 6.46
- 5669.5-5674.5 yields 6.2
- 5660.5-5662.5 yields 6.5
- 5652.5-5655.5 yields 6.4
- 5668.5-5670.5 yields 6.17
